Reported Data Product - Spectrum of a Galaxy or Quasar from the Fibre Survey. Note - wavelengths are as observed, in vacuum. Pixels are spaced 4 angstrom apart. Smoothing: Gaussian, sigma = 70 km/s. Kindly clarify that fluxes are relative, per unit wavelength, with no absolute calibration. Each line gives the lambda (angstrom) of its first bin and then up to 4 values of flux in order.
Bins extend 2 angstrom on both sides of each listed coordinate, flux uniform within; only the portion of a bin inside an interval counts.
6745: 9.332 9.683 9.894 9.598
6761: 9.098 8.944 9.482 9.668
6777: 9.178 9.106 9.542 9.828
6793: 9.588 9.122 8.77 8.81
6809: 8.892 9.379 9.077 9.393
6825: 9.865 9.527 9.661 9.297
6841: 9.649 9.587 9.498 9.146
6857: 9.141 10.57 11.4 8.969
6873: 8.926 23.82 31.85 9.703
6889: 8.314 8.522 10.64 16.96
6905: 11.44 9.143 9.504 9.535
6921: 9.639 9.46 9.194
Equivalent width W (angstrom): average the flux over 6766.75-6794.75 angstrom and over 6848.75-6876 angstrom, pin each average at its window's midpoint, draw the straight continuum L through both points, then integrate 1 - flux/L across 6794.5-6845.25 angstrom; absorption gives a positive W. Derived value 2.7 angstrom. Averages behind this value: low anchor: 9.48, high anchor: 10.2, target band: 9.3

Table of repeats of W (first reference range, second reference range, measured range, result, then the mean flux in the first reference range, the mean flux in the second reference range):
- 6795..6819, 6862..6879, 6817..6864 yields 6.4 angstrom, 9.01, 13.1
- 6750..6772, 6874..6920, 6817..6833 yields 2.5 angstrom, 9.43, 13.4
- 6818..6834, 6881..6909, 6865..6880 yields -4.3 angstrom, 9.57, 12.3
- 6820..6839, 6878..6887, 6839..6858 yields 5.8 angstrom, 9.56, 21.1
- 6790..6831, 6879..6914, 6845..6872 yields 3.8 angstrom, 9.26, 13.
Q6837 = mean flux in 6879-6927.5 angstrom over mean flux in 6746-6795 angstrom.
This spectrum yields 1.3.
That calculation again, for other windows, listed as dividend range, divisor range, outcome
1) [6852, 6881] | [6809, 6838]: 1.40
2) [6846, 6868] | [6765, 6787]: 1.06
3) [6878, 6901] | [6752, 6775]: 1.54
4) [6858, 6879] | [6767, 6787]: 1.34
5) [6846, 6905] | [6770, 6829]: 1.35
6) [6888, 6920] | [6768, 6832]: 1.13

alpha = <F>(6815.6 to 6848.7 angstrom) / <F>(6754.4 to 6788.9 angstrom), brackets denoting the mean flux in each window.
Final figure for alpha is 1.02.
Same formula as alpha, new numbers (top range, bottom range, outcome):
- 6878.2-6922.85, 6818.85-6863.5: 1.30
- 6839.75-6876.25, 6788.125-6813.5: 1.11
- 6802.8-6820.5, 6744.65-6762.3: 0.95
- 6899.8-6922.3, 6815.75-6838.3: 1.15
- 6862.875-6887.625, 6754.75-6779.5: 1.67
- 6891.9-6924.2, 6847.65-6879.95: 0.89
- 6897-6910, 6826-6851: 1.31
